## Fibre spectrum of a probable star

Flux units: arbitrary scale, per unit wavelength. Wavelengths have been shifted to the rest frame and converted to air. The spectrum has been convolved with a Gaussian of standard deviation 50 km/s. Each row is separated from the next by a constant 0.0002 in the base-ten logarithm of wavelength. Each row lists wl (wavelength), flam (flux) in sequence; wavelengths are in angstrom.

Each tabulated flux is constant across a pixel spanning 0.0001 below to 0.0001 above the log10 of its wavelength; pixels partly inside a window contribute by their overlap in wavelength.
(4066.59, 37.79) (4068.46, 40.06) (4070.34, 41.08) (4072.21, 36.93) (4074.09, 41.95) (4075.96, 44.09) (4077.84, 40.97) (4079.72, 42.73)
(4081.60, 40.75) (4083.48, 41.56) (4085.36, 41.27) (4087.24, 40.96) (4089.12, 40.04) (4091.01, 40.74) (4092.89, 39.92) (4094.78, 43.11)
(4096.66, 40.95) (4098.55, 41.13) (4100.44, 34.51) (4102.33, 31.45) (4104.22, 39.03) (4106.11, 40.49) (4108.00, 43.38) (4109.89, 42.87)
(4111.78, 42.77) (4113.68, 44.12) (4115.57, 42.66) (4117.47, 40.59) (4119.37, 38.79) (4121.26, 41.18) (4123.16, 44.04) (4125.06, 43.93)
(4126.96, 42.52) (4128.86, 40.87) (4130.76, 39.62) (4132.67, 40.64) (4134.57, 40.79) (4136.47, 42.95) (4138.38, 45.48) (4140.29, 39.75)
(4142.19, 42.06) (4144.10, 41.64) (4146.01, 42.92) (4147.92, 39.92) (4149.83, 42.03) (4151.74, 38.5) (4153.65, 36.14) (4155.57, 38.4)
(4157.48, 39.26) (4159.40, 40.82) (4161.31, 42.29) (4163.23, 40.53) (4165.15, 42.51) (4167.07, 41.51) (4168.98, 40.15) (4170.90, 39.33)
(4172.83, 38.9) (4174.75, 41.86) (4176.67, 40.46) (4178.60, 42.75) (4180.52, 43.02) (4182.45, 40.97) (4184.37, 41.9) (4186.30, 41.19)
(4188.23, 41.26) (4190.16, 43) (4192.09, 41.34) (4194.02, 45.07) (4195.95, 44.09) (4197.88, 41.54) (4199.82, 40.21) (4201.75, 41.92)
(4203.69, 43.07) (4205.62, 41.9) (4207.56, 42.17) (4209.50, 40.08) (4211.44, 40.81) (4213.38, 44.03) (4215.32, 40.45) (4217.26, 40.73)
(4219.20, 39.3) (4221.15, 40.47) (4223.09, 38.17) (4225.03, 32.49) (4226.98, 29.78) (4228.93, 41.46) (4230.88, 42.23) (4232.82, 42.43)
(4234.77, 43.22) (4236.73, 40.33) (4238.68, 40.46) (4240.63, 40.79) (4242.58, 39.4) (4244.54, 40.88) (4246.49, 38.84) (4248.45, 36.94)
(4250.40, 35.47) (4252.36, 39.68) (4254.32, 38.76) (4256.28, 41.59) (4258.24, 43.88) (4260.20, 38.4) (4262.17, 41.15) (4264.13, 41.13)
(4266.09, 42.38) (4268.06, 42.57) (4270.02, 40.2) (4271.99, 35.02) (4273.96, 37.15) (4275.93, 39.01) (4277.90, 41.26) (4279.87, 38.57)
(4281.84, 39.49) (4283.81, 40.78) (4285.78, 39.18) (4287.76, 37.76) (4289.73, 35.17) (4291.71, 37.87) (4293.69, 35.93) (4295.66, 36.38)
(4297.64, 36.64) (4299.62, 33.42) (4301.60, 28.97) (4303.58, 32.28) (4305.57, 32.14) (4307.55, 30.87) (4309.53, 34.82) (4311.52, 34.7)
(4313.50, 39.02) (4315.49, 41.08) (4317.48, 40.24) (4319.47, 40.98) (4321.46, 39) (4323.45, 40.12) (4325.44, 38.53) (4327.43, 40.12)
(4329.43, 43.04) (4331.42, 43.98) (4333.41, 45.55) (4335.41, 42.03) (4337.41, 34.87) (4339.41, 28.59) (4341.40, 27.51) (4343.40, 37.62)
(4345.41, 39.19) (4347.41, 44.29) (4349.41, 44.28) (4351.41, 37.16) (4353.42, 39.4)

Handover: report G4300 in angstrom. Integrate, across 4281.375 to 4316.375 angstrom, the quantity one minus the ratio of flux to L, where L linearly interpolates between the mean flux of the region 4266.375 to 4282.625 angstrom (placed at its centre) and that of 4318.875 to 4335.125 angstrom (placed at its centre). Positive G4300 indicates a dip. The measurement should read 3.9 angstrom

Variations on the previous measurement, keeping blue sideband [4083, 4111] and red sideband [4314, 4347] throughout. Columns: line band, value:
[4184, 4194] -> -0.6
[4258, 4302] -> 0.9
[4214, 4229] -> 0.7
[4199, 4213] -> -0.7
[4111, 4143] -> -1.6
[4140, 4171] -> -0.5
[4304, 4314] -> 1.3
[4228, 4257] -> -0.5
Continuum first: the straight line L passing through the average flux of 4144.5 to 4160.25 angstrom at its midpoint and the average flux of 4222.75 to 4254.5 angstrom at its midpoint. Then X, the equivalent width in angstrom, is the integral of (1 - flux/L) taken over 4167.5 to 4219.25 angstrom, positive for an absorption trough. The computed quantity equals -2.9 angstrom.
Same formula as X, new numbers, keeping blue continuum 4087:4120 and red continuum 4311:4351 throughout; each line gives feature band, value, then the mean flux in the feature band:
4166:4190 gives -0.7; 41.2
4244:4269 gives -0.3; 40.1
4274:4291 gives 0.3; 38.8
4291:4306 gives 2.0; 34.2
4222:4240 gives 0.3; 39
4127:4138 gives -0.3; 41.3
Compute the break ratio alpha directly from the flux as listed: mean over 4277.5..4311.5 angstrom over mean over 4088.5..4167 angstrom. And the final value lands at 0.9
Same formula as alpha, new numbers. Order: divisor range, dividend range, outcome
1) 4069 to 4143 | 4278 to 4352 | 0.92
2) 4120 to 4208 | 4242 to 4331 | 0.92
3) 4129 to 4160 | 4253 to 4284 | 0.98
